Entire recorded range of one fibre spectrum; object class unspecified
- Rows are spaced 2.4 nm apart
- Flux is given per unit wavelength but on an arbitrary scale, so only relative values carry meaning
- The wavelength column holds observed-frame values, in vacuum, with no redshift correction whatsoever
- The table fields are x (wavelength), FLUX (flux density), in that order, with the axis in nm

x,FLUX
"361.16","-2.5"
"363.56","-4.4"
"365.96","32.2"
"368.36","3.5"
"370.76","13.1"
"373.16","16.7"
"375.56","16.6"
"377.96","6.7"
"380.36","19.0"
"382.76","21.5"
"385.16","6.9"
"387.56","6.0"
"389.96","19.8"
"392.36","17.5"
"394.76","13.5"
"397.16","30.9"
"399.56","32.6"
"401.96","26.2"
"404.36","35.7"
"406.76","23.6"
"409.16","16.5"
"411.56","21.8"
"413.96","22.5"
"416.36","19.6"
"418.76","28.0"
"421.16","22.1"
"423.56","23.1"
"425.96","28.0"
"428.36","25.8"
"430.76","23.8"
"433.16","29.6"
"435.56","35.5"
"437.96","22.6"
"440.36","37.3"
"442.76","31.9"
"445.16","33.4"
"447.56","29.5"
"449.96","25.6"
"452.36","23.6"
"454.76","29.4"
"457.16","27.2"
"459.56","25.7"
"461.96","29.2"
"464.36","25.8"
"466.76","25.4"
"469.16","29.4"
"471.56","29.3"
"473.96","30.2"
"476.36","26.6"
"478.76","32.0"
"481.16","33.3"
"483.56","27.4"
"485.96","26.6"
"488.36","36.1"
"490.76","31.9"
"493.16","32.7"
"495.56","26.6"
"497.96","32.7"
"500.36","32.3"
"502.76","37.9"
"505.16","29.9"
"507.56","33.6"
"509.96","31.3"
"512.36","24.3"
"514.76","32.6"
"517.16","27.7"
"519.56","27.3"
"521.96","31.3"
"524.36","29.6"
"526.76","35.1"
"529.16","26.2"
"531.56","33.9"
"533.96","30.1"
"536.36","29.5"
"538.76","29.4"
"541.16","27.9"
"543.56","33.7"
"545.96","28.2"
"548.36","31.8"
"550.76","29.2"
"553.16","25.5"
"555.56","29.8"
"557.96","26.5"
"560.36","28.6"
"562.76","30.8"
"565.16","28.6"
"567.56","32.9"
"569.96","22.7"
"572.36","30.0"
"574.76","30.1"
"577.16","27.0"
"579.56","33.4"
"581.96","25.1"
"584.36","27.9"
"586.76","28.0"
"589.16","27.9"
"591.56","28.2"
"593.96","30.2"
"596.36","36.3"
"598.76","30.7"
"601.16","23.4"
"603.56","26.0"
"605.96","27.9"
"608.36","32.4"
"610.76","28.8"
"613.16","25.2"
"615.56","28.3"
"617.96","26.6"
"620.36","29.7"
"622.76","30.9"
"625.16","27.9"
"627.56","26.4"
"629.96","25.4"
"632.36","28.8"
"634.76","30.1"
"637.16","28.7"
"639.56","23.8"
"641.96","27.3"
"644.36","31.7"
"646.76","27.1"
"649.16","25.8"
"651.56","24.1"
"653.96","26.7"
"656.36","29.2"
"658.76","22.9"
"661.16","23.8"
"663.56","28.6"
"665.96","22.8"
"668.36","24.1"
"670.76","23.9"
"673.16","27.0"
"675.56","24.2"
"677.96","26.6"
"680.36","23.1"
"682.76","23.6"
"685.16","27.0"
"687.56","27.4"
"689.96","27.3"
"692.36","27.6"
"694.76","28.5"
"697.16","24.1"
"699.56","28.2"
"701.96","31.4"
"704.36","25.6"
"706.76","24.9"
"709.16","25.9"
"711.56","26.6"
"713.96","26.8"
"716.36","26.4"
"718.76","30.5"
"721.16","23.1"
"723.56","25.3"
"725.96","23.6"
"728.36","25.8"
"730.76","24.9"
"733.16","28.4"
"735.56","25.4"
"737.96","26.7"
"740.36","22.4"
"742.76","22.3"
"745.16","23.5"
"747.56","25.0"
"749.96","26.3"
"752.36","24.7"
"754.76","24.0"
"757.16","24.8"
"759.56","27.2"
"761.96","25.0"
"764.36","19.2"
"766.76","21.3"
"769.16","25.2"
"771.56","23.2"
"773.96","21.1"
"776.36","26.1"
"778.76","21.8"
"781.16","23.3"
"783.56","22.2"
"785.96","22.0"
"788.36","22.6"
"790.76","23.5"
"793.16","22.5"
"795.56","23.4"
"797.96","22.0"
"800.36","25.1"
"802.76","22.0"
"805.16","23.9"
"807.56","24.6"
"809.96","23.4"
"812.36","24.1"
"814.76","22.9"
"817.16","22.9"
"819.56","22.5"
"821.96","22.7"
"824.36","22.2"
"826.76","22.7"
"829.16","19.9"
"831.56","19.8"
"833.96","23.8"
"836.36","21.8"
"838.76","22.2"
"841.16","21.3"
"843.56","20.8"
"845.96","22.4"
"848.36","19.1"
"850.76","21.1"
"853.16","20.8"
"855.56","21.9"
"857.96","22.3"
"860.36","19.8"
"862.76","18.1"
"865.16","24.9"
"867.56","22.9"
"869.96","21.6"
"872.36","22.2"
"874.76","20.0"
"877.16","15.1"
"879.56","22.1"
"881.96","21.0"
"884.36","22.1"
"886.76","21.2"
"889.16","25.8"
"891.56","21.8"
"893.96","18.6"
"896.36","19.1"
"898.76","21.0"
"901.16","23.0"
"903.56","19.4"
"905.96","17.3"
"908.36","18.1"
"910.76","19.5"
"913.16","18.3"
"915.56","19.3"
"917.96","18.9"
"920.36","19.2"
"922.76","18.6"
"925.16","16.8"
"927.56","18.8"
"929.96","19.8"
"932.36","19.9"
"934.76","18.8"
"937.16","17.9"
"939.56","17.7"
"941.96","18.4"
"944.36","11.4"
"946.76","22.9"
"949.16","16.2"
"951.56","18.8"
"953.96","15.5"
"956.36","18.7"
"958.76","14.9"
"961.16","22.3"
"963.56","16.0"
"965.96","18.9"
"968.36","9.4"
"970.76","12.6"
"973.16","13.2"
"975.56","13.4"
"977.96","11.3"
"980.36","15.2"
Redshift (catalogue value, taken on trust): 0.068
